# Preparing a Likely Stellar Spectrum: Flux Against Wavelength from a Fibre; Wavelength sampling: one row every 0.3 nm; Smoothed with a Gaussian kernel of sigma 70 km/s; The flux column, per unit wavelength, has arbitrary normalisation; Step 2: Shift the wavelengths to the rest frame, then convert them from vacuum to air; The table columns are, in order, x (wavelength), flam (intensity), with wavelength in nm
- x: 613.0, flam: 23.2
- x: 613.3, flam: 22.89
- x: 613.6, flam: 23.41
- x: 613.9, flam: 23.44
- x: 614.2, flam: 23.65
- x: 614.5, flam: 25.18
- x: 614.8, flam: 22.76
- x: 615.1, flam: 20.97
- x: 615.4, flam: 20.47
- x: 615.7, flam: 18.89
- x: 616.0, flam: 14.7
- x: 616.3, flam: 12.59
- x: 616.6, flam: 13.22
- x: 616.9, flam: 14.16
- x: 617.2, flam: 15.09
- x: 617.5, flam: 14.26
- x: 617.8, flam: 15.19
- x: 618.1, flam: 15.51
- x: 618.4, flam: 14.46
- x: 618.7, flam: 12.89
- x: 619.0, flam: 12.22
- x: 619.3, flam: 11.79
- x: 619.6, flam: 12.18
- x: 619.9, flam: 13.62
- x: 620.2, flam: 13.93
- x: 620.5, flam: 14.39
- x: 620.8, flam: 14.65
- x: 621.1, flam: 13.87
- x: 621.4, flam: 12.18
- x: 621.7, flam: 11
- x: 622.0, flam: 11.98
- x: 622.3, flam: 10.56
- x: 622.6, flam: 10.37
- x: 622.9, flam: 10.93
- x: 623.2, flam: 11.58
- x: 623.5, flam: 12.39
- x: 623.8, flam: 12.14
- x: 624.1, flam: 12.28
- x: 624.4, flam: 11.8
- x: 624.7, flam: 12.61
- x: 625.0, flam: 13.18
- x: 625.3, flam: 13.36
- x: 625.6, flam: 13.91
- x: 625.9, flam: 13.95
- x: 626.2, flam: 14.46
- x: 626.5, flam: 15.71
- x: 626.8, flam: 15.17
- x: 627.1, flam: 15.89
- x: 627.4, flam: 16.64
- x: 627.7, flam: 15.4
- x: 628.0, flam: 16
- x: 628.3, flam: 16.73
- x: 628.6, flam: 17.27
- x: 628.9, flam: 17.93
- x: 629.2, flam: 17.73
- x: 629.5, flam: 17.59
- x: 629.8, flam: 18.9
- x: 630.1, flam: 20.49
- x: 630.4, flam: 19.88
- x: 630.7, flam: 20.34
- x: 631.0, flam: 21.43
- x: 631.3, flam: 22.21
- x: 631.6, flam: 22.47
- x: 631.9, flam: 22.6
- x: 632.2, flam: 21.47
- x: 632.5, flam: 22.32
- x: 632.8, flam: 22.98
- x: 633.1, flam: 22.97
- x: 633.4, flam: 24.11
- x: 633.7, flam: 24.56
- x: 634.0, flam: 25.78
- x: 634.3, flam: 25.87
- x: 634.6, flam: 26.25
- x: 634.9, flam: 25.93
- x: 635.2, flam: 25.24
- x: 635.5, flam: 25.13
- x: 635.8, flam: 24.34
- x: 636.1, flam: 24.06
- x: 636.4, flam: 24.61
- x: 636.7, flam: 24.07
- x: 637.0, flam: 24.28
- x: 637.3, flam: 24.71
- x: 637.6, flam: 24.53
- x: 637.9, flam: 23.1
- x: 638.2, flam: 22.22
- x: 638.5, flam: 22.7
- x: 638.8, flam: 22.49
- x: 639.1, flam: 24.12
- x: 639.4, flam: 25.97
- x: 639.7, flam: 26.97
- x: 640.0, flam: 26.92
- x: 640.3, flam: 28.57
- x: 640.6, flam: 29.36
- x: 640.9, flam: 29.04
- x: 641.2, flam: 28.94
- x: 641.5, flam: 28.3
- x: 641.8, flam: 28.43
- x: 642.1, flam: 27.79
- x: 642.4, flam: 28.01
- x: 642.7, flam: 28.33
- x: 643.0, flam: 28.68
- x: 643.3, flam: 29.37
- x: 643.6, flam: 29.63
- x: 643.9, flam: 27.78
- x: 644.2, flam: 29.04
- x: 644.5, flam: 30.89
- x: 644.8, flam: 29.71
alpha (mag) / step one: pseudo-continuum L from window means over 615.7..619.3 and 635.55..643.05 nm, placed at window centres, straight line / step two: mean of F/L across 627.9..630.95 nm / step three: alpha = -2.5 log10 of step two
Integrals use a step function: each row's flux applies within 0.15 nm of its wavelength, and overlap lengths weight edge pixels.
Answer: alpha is 0.12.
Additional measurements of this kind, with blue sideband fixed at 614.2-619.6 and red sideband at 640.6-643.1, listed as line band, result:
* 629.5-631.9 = 0.11 mag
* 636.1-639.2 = 0.12 mag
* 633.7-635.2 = -0.04 mag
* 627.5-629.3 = 0.29 mag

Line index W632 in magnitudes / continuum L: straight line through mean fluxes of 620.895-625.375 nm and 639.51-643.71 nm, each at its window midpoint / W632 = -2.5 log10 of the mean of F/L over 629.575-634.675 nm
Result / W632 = -0.13 mag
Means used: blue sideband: 12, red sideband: 28.4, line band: 22.5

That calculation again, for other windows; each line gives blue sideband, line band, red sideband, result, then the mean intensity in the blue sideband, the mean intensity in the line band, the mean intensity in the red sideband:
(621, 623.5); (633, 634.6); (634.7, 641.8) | -0.150 mag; 11.6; 24.9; 25.5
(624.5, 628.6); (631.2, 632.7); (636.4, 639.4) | -0.165 mag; 14.9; 22.2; 23.8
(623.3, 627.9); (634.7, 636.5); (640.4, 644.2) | -0.101 mag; 13.9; 24.9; 28.7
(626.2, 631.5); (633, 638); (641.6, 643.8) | -0.080 mag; 17.9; 24.7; 28.6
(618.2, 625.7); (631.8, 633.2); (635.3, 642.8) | -0.084 mag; 12.6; 22.4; 25.9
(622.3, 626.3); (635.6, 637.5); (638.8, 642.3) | -0.028 mag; 12.4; 24.4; 27.5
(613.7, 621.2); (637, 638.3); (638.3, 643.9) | 0.087 mag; 16.2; 23.8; 27.4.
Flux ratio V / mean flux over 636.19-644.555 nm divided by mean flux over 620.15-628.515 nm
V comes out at 1.98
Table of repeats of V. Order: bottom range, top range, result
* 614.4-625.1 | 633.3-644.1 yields 1.85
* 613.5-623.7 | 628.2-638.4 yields 1.48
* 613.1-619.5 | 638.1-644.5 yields 1.56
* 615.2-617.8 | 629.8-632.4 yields 1.37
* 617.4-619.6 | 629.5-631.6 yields 1.50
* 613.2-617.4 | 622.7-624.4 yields 0.61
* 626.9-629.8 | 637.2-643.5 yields 1.58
